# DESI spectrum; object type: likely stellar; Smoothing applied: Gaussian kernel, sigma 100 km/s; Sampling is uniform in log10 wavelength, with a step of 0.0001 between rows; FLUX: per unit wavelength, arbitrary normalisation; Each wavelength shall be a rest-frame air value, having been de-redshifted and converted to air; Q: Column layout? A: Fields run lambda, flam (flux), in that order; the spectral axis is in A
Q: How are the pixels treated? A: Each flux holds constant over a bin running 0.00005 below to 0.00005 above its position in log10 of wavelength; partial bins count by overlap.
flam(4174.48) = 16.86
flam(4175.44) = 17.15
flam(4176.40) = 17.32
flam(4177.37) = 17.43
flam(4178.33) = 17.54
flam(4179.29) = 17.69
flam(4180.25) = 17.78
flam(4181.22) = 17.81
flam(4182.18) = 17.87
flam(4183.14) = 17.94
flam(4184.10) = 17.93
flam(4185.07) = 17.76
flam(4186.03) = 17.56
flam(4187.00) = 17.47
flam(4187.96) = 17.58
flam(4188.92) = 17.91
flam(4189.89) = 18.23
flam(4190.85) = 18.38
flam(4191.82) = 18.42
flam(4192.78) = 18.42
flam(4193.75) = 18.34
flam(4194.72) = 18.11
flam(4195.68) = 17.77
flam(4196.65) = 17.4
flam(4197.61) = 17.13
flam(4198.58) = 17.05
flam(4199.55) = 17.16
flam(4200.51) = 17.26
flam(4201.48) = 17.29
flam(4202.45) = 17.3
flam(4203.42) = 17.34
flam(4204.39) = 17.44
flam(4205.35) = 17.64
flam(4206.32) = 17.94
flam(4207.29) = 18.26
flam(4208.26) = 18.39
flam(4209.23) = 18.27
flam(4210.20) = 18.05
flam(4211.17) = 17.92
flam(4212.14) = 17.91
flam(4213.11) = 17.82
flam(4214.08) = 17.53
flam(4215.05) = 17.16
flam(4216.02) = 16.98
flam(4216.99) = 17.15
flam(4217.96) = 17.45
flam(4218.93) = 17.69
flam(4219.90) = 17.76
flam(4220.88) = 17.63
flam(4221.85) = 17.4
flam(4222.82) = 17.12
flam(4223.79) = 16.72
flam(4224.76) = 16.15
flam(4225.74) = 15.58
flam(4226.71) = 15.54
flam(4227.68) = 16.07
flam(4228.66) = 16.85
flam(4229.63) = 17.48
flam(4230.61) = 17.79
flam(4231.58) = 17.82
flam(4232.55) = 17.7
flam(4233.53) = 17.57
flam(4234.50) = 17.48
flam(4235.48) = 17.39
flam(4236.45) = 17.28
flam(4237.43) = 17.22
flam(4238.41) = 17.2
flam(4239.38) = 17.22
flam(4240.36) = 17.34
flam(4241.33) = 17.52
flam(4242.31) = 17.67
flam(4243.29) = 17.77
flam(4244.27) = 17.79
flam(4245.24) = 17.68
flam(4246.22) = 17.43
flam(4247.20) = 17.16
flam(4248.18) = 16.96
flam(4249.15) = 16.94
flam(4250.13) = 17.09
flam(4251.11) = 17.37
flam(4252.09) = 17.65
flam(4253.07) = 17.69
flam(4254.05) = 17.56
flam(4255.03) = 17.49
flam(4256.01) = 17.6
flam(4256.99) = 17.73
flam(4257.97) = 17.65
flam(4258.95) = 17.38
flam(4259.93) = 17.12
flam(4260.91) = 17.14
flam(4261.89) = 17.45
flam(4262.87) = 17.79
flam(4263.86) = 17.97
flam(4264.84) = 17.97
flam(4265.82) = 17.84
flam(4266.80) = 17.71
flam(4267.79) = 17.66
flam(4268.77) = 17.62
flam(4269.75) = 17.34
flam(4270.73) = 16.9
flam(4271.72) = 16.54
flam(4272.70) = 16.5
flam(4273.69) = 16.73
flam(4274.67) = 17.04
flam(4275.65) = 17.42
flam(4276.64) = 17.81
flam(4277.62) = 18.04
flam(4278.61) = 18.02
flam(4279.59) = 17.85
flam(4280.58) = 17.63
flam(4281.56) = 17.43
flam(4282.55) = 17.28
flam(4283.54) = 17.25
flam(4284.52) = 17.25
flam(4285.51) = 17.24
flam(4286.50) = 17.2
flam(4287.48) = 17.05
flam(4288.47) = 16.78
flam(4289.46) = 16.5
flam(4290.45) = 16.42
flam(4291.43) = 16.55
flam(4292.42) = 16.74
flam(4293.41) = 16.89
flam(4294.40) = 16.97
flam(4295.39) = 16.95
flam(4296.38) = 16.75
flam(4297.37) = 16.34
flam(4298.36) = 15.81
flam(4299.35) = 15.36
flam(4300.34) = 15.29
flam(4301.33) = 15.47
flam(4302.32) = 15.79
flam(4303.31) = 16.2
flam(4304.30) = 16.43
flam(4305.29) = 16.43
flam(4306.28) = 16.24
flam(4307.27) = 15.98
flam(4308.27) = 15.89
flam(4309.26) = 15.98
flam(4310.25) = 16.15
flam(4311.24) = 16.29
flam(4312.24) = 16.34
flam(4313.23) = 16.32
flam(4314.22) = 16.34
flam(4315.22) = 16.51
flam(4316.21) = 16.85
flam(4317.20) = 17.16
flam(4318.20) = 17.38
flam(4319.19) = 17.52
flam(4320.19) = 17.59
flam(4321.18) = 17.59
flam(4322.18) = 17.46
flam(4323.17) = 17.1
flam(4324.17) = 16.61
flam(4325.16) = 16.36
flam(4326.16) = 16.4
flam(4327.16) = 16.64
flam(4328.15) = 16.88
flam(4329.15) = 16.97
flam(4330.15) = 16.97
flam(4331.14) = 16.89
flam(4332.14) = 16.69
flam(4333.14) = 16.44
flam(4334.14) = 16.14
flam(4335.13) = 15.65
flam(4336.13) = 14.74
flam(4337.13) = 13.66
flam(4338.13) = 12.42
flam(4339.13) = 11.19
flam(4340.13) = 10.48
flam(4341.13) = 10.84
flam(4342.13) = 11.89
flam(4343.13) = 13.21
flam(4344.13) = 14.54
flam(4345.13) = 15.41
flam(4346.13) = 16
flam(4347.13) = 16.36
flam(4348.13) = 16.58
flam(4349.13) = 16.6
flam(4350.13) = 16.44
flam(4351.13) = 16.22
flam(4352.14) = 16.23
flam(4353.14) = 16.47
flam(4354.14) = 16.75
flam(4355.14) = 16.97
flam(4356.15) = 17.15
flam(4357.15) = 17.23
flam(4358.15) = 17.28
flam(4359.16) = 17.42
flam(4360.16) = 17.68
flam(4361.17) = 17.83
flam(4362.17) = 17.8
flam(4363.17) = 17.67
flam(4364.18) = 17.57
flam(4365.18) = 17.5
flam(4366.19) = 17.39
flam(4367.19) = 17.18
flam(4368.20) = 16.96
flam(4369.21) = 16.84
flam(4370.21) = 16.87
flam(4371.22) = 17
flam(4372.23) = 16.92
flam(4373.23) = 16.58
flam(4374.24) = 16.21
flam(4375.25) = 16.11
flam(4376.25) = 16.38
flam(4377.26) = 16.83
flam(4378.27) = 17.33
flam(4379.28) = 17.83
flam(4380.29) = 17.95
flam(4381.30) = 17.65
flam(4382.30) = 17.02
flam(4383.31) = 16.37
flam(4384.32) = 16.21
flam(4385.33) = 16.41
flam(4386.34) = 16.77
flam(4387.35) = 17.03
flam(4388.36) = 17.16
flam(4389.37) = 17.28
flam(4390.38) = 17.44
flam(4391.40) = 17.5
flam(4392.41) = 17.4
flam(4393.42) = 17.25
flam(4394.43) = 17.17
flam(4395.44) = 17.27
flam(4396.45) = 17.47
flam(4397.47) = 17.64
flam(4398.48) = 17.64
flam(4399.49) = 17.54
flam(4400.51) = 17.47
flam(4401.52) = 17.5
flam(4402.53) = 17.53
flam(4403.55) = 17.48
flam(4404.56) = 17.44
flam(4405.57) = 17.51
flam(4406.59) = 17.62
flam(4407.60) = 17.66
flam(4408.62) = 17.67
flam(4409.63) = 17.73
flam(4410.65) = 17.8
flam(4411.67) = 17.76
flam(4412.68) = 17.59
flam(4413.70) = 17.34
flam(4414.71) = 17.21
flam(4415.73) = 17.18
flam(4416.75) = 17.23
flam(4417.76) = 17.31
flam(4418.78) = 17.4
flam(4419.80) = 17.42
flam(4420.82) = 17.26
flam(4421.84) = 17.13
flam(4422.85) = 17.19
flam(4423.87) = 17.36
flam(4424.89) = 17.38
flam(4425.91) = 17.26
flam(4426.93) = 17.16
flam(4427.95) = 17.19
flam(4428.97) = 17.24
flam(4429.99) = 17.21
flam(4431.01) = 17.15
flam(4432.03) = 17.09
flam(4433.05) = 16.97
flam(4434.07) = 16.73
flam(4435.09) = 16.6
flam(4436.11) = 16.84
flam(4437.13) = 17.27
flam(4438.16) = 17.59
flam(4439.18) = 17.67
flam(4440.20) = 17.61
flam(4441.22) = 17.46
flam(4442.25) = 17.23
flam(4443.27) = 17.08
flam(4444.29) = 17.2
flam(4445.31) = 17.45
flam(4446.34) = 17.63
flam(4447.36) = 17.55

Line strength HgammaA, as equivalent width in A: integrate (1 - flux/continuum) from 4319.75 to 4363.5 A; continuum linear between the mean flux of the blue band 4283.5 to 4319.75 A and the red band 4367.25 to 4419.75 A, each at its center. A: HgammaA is 2.29 A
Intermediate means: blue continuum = 16.5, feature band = 15.9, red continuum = 17.2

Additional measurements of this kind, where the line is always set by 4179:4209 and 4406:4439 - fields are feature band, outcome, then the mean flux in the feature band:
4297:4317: 1.6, 16.1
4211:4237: 0.7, 17.2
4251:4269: 0.0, 17.6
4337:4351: 2.7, 14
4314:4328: 0.4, 17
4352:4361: 0.2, 17.1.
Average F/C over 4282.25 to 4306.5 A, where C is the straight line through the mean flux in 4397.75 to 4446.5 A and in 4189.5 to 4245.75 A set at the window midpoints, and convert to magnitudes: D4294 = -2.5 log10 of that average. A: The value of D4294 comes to 0.058 mag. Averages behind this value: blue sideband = 17.5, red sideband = 17.4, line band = 16.5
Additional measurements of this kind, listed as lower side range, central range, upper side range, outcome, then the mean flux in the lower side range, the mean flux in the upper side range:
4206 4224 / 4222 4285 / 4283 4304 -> -0.02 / 17.7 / 16.5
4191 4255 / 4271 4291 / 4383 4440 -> 0.01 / 17.4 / 17.3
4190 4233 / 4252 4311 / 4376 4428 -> 0.03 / 17.5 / 17.3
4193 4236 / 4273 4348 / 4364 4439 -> 0.07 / 17.4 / 17.2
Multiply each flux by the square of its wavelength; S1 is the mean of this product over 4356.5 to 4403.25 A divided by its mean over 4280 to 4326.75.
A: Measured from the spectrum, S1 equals 1.1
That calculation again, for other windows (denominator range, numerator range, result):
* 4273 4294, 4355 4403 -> 1.05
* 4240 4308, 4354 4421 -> 1.06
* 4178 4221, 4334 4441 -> 1.03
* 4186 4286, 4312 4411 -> 1.01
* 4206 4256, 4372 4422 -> 1.07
